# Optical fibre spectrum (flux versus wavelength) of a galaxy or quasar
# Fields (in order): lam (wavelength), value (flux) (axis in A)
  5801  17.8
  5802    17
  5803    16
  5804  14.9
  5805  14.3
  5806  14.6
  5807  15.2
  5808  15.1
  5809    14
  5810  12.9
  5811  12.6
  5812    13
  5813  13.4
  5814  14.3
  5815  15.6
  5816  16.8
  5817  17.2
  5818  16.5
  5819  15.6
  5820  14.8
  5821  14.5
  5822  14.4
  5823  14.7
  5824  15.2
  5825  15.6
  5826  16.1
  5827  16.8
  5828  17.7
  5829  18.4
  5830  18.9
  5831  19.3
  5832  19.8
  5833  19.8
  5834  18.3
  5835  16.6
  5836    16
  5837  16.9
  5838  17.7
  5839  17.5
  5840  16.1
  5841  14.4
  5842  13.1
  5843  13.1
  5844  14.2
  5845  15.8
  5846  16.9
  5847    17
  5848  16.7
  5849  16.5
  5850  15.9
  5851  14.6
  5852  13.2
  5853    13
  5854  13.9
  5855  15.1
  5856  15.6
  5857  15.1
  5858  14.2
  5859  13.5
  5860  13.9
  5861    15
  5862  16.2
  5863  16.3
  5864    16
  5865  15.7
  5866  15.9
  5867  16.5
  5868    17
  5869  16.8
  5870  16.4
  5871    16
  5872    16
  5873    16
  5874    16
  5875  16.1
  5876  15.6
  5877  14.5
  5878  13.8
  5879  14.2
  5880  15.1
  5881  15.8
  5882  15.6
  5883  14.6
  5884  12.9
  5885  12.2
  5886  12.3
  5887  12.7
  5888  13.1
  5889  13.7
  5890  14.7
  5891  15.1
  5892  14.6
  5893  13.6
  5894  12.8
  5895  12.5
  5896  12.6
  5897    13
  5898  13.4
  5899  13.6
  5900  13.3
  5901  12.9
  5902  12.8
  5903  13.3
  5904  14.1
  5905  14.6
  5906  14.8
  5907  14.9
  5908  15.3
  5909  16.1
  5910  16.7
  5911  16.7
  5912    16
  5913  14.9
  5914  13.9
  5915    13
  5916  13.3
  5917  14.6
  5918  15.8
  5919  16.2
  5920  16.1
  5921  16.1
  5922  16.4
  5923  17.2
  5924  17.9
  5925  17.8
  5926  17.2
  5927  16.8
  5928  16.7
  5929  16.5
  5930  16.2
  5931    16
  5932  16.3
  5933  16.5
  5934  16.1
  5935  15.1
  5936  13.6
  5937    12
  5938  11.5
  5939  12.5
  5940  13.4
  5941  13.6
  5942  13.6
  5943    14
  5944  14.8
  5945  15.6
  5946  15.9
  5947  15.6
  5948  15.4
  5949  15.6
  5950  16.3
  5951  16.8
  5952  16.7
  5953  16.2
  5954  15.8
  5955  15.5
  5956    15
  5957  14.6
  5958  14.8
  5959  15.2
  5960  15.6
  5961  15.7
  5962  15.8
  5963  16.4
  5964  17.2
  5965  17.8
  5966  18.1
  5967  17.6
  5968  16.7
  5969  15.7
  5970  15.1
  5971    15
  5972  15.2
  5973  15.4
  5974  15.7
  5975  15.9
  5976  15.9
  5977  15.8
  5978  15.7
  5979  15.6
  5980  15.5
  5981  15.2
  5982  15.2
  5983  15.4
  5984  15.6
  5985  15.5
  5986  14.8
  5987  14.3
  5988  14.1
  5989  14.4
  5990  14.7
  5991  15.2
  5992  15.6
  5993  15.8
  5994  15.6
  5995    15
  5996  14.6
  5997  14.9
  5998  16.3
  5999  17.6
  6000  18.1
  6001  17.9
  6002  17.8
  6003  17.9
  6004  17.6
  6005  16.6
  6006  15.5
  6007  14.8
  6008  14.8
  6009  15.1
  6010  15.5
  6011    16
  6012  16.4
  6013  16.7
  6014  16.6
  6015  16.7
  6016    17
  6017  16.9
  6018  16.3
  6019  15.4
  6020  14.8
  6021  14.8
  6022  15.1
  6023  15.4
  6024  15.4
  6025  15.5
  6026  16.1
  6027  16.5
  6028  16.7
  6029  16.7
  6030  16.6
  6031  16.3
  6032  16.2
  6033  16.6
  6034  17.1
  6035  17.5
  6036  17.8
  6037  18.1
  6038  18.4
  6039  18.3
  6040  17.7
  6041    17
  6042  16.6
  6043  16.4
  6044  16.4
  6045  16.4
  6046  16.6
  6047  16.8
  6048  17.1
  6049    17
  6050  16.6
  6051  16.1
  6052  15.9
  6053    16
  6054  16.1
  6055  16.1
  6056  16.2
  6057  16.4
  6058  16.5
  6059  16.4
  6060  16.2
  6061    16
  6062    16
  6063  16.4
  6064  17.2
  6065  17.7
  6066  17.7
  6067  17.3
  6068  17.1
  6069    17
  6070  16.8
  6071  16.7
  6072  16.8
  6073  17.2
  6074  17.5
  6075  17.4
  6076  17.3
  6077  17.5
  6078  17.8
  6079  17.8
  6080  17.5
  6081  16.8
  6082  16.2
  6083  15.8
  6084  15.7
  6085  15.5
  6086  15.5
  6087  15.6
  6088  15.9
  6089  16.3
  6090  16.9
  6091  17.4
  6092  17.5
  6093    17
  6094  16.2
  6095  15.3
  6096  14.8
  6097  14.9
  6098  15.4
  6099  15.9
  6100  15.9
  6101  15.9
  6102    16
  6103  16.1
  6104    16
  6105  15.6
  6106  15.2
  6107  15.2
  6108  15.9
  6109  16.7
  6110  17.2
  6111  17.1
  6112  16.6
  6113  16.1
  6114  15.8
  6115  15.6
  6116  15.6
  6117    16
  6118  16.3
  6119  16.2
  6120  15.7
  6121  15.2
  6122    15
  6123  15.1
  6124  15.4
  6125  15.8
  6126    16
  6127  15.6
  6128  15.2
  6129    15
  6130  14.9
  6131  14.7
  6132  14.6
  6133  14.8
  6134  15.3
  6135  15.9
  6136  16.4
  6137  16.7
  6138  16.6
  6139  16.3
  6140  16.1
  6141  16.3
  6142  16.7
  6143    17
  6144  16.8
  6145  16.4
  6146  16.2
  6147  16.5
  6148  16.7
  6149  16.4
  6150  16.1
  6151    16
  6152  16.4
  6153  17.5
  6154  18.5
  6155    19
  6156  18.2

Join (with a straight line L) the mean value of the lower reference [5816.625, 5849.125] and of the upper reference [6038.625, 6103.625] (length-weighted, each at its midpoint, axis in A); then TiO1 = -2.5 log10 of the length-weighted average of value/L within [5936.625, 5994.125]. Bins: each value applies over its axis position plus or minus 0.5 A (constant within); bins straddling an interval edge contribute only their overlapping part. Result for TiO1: 0.08 mag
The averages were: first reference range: 16.4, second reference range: 16.5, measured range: 15.3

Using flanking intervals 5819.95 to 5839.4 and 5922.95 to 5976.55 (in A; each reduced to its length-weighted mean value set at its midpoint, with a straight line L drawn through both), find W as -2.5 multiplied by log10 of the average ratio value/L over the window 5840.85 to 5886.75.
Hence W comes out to 0.10 mag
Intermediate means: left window 17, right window 15.6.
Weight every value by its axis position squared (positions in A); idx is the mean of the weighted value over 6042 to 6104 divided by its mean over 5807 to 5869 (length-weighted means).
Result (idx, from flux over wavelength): 1.14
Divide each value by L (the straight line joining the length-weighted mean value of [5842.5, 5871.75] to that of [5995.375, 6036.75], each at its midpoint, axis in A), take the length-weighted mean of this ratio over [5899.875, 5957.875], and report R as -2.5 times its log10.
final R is 0.04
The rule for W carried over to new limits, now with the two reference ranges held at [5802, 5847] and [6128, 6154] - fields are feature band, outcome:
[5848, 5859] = 0.08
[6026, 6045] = -0.07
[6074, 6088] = -0.04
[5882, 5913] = 0.14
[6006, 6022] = 0.01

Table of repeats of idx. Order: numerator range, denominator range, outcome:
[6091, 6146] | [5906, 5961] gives 1.10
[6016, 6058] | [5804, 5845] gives 1.12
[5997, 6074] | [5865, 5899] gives 1.20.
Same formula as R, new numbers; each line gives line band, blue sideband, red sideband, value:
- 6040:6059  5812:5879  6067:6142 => -0.028 mag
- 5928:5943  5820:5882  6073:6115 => 0.103 mag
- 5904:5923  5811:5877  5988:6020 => 0.042 mag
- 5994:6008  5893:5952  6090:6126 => -0.072 mag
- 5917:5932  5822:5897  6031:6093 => -0.048 mag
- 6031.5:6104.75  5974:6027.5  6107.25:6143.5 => -0.053 mag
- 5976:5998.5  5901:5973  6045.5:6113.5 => 0.040 mag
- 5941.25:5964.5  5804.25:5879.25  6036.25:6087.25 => 0.045 mag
